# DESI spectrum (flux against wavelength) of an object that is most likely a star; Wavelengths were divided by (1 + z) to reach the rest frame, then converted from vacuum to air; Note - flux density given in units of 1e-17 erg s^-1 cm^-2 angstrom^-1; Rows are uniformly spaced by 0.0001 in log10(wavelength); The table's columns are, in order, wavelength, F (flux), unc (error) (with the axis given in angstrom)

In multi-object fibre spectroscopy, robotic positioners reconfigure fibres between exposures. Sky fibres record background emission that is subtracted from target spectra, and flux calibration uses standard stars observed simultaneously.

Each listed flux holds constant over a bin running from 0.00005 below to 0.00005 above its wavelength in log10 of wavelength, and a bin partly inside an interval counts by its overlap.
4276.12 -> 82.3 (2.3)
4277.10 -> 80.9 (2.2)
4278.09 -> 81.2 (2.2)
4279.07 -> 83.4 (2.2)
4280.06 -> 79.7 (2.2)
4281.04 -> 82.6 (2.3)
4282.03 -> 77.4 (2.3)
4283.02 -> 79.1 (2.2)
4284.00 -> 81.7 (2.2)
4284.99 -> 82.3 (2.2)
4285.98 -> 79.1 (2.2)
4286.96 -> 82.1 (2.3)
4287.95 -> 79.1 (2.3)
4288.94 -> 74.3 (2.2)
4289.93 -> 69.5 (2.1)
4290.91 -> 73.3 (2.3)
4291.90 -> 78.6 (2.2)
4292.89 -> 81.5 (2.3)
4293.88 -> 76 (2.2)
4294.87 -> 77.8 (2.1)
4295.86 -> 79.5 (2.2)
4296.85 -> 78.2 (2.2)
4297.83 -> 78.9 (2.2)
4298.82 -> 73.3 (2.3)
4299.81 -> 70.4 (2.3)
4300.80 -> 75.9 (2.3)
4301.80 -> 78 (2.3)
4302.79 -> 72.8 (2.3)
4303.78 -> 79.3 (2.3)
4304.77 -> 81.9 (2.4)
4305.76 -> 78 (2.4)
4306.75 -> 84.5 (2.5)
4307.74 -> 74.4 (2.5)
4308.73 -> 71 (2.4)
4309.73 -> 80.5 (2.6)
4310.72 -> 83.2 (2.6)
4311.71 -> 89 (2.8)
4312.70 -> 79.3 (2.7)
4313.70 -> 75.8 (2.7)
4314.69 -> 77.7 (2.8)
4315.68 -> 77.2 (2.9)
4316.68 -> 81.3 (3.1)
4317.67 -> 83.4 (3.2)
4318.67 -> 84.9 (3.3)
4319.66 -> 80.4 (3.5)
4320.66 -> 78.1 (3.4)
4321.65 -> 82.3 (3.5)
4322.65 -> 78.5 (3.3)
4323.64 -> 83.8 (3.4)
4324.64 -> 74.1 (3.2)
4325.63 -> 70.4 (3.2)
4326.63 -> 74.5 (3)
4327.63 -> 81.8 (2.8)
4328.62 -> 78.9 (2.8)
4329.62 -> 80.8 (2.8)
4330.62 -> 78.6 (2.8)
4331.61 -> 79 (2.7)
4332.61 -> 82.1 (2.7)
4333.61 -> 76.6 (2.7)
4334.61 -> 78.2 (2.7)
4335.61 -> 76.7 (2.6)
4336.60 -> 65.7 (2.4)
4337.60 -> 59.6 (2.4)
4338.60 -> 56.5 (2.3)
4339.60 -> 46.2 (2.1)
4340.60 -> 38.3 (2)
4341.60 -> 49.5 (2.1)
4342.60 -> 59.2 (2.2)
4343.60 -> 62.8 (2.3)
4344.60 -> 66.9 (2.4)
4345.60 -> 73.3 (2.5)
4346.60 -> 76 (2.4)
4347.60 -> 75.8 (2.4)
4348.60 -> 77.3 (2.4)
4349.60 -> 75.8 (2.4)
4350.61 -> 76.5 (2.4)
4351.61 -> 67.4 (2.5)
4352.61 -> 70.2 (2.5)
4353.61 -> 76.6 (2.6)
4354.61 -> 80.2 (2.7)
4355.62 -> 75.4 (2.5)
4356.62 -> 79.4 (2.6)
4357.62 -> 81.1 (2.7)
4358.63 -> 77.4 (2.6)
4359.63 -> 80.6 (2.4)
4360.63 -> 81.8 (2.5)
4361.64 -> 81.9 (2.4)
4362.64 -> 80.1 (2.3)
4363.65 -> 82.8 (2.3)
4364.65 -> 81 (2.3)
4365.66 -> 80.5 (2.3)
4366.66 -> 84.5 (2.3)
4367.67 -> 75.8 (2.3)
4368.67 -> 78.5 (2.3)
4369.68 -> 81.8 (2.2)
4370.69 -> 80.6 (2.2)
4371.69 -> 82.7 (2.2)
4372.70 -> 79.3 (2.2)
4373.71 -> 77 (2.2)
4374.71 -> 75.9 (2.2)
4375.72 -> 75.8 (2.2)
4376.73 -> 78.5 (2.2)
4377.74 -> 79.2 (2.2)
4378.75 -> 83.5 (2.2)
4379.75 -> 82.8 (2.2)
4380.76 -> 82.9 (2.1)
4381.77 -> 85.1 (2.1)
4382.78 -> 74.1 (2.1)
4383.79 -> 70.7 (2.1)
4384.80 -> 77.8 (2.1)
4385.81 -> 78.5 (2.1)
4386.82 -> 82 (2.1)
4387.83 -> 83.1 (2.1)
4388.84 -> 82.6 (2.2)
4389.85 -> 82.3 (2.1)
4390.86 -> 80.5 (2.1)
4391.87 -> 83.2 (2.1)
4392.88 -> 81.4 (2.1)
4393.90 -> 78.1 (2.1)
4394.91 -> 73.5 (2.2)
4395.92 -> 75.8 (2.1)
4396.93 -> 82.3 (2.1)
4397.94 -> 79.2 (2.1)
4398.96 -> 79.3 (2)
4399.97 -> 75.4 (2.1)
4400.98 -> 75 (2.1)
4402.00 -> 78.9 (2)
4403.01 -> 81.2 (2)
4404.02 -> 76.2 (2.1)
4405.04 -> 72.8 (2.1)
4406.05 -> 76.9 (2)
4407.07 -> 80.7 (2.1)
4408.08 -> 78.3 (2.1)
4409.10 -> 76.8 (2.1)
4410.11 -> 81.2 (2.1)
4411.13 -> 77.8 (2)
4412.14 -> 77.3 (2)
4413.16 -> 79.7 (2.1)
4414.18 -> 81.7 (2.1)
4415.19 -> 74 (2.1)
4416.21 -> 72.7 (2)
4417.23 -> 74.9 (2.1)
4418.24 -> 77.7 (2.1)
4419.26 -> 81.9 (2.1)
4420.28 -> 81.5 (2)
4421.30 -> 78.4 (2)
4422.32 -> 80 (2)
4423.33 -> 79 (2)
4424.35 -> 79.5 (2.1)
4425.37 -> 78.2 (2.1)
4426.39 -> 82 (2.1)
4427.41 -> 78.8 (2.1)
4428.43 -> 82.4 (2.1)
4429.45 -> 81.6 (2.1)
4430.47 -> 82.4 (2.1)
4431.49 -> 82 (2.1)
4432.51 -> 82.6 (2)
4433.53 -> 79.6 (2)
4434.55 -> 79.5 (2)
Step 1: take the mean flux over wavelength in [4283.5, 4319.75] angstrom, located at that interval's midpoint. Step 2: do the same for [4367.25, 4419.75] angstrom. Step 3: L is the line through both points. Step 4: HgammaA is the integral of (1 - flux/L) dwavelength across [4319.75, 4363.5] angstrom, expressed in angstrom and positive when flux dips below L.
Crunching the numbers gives 2.9 angstrom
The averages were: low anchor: 78.5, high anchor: 78.8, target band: 73.3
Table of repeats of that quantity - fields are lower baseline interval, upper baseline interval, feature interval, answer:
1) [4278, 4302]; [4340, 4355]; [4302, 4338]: -2.6 angstrom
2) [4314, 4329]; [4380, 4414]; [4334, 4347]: 2.8 angstrom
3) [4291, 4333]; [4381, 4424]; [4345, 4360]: 0.5 angstrom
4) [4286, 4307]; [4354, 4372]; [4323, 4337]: 0.3 angstrom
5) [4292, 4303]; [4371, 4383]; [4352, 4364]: 0.1 angstrom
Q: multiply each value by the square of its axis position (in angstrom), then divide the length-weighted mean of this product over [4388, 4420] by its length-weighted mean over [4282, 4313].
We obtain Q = 1.05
